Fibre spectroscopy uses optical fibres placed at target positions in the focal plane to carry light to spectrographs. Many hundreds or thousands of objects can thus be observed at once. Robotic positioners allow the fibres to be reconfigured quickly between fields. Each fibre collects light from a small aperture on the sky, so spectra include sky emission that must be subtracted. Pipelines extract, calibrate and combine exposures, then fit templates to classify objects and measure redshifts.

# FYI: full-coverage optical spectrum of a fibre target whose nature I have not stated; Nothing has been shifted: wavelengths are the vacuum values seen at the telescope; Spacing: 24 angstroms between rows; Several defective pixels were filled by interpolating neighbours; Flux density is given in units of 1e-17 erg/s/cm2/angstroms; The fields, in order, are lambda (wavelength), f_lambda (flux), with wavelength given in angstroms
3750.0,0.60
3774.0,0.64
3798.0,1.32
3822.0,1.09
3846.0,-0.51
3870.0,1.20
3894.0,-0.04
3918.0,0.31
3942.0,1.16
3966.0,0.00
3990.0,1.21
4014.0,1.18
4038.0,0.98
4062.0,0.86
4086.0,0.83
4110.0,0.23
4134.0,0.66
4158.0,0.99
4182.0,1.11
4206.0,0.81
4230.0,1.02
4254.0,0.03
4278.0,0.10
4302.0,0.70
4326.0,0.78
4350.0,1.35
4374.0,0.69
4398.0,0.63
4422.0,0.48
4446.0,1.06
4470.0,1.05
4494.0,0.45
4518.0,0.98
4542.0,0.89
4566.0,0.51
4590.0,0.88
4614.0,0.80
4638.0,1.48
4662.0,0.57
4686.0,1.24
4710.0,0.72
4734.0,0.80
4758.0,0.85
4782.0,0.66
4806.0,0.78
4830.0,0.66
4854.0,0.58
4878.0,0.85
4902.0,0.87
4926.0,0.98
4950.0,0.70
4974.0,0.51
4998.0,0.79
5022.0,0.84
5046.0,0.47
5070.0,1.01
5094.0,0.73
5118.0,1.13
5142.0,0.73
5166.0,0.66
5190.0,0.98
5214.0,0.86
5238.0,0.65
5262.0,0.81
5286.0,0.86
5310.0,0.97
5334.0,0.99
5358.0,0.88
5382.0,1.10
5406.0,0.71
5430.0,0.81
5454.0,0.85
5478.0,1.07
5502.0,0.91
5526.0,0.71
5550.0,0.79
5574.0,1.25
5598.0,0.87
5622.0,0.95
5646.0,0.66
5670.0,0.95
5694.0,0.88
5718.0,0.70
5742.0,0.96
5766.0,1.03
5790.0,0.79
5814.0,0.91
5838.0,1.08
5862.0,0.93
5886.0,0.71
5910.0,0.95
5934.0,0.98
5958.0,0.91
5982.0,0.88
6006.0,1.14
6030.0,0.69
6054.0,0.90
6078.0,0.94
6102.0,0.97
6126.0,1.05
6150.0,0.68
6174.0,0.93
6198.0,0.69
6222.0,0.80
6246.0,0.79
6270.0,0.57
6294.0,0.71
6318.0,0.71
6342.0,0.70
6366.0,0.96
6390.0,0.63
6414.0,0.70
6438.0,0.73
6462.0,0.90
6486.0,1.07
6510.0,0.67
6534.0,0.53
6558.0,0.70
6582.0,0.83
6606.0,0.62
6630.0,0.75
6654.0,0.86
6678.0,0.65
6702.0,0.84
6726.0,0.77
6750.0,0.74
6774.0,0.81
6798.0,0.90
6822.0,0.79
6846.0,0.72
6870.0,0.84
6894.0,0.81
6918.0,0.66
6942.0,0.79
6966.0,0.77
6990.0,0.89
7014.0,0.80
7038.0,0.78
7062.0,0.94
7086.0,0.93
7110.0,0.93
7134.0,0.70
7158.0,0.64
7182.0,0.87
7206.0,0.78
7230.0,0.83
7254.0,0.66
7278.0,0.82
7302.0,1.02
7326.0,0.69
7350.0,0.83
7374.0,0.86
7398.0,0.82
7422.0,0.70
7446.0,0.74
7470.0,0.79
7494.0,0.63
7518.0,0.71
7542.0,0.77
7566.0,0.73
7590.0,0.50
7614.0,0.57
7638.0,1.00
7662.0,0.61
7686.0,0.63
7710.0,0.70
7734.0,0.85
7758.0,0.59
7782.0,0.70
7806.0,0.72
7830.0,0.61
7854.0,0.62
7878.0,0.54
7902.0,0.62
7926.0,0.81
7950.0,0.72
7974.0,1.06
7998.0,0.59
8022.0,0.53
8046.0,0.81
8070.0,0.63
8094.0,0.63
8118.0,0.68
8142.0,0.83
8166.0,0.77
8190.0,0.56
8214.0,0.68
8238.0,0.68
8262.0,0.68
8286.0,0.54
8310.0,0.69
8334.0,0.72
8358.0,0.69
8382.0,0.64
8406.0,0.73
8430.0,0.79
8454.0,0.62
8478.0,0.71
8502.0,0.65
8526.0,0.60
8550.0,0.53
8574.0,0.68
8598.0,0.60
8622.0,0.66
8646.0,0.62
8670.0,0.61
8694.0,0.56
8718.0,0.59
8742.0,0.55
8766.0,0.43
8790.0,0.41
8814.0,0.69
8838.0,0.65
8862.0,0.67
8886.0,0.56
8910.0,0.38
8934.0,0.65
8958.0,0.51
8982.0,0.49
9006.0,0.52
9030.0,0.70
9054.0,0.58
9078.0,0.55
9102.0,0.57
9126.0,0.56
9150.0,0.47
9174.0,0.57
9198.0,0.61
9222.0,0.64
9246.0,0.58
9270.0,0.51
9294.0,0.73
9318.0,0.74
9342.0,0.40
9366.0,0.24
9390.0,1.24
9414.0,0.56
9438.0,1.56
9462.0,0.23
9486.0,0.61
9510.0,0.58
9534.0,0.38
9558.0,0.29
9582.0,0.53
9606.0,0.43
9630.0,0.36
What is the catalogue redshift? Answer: 0.21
